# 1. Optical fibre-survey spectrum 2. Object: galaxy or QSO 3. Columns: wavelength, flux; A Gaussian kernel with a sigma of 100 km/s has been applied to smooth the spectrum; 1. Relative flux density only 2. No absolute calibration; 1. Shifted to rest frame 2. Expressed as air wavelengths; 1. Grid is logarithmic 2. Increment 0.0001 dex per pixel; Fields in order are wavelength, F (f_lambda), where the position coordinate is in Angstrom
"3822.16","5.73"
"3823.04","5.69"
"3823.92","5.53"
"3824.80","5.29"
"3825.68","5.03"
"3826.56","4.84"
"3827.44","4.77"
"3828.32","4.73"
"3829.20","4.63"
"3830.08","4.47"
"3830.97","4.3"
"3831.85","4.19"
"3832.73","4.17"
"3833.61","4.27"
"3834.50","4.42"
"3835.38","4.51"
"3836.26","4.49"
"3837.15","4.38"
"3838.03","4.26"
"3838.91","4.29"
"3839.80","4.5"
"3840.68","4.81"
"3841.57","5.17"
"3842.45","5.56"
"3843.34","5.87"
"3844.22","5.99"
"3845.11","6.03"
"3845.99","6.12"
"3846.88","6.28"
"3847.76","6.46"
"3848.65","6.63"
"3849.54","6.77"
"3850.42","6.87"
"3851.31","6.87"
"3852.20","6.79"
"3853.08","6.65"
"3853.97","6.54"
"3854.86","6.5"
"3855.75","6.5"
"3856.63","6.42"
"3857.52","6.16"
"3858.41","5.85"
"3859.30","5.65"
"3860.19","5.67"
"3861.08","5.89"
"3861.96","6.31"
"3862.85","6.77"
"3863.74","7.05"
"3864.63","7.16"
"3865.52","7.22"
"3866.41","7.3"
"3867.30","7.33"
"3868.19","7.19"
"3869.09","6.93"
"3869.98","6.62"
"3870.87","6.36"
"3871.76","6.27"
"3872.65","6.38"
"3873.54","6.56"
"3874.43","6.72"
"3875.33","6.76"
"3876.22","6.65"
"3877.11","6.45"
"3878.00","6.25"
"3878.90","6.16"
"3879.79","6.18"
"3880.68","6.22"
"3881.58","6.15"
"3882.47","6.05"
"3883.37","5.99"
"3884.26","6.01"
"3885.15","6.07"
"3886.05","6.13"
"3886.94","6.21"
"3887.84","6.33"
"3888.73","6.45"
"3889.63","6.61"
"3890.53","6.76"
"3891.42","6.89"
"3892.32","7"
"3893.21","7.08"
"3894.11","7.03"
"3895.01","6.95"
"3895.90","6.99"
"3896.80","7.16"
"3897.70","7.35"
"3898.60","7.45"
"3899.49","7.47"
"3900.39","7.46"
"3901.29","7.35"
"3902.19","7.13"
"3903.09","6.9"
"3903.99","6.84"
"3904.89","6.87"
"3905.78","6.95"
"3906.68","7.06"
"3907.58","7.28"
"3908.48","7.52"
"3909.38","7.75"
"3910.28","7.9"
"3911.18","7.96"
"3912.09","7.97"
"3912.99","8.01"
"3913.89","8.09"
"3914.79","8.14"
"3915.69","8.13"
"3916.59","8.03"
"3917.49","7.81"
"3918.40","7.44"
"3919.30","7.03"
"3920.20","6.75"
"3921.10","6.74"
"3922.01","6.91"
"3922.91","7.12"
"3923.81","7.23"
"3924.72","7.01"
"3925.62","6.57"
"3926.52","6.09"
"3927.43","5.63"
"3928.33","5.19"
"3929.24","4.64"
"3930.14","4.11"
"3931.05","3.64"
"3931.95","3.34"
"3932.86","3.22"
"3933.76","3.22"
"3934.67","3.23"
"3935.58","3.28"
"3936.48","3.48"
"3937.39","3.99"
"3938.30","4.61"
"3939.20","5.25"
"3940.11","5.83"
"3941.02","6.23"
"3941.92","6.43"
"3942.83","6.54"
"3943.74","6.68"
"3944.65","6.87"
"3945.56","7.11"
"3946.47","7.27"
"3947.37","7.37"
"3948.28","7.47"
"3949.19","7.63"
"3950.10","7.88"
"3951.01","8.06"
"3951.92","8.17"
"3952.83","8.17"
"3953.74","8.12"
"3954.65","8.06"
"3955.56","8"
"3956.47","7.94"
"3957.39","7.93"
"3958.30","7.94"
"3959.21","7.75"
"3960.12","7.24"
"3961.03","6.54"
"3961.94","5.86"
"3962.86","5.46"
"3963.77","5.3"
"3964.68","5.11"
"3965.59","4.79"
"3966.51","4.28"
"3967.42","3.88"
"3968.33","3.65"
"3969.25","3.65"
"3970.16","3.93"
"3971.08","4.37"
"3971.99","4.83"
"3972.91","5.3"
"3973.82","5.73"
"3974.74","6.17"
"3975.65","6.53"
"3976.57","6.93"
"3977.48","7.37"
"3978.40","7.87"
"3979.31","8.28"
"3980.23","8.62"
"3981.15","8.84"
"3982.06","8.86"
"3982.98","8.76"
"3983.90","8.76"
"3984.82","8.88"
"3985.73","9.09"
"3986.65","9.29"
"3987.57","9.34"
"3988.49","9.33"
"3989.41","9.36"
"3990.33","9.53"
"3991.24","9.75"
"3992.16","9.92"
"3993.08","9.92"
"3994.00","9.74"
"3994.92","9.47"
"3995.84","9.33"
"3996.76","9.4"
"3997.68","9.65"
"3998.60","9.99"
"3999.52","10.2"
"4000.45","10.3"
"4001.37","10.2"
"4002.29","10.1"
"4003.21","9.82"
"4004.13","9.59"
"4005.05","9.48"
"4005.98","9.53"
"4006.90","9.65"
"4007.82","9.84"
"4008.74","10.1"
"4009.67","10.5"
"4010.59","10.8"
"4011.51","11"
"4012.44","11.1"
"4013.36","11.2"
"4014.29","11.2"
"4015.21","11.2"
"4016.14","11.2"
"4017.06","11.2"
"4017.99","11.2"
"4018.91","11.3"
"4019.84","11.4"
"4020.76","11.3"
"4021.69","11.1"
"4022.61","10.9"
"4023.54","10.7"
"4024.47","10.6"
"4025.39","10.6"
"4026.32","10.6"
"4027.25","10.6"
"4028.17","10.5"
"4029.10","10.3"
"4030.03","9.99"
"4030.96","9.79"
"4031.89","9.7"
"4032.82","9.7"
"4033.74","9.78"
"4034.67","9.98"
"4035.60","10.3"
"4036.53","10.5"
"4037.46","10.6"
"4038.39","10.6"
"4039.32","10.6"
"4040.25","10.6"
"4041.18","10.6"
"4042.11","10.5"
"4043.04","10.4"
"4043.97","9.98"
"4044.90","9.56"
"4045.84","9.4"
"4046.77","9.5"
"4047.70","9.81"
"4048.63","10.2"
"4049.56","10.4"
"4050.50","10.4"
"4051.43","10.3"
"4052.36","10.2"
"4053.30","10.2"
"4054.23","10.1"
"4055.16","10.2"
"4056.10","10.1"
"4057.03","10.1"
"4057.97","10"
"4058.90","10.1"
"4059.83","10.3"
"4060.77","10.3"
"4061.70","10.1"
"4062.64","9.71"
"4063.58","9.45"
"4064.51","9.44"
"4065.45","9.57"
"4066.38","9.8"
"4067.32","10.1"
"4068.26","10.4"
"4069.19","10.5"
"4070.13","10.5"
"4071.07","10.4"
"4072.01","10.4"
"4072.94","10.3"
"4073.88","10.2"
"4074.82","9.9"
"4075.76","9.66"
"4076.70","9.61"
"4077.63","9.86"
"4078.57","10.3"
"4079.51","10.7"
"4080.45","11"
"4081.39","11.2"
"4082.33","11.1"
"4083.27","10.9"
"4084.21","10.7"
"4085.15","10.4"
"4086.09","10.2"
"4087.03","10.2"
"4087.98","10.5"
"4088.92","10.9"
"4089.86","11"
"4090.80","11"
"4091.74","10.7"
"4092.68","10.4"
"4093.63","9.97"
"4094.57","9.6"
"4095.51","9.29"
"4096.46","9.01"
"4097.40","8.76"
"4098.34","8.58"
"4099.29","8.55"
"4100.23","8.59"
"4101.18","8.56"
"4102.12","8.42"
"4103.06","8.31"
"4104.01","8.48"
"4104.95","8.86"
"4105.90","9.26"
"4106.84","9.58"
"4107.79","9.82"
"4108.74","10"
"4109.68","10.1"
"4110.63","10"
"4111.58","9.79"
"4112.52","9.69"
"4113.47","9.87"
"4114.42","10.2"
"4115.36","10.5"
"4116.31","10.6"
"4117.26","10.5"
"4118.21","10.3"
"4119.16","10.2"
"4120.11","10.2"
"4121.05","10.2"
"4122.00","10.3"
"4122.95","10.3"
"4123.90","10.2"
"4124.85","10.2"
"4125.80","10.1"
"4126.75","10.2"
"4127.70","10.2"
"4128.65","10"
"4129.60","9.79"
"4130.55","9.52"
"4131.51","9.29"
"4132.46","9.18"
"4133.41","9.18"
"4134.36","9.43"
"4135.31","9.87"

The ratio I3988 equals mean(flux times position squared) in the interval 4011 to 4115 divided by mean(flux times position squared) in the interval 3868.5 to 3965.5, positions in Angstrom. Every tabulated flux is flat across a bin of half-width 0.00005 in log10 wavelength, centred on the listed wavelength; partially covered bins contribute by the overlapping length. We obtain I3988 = 1.66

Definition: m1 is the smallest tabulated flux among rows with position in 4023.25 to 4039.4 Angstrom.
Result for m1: 9.7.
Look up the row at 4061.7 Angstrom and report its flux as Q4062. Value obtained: 10.1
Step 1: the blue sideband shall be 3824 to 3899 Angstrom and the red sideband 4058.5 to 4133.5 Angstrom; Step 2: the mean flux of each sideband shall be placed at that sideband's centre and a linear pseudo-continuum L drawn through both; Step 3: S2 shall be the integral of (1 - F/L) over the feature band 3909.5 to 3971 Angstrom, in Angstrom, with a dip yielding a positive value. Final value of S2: 8.9 Angstrom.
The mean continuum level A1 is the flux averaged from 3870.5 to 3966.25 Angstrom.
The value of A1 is 6.58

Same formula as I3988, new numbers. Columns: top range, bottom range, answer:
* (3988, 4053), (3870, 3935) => 1.66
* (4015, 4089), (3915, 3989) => 1.67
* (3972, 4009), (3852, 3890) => 1.47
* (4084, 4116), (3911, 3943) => 1.78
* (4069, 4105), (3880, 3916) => 1.55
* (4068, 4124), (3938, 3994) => 1.49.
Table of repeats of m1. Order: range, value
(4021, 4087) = 9.4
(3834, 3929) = 4.26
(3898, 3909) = 6.84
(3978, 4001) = 7.87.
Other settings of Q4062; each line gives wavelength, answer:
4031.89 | 9.7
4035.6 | 10.3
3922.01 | 6.91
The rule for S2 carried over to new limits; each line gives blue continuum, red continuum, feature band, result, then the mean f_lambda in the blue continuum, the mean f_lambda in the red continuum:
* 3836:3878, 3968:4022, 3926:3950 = 7.8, 6.22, 9.08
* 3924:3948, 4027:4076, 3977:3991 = -2.9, 5.3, 10.1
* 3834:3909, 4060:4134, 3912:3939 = 5.1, 6.4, 9.94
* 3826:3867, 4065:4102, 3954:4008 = 2.2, 5.68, 10.1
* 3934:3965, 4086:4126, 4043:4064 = -3.2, 6.54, 9.8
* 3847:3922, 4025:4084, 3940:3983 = 8.6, 6.85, 10.2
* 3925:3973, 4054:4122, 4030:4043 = -2.8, 5.8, 9.98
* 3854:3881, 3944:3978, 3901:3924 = -3.3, 6.52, 6.45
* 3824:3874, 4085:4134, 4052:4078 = -2.7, 5.81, 9.79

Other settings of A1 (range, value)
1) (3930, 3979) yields 5.94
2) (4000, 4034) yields 10.5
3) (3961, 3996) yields 7.24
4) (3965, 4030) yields 9.05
